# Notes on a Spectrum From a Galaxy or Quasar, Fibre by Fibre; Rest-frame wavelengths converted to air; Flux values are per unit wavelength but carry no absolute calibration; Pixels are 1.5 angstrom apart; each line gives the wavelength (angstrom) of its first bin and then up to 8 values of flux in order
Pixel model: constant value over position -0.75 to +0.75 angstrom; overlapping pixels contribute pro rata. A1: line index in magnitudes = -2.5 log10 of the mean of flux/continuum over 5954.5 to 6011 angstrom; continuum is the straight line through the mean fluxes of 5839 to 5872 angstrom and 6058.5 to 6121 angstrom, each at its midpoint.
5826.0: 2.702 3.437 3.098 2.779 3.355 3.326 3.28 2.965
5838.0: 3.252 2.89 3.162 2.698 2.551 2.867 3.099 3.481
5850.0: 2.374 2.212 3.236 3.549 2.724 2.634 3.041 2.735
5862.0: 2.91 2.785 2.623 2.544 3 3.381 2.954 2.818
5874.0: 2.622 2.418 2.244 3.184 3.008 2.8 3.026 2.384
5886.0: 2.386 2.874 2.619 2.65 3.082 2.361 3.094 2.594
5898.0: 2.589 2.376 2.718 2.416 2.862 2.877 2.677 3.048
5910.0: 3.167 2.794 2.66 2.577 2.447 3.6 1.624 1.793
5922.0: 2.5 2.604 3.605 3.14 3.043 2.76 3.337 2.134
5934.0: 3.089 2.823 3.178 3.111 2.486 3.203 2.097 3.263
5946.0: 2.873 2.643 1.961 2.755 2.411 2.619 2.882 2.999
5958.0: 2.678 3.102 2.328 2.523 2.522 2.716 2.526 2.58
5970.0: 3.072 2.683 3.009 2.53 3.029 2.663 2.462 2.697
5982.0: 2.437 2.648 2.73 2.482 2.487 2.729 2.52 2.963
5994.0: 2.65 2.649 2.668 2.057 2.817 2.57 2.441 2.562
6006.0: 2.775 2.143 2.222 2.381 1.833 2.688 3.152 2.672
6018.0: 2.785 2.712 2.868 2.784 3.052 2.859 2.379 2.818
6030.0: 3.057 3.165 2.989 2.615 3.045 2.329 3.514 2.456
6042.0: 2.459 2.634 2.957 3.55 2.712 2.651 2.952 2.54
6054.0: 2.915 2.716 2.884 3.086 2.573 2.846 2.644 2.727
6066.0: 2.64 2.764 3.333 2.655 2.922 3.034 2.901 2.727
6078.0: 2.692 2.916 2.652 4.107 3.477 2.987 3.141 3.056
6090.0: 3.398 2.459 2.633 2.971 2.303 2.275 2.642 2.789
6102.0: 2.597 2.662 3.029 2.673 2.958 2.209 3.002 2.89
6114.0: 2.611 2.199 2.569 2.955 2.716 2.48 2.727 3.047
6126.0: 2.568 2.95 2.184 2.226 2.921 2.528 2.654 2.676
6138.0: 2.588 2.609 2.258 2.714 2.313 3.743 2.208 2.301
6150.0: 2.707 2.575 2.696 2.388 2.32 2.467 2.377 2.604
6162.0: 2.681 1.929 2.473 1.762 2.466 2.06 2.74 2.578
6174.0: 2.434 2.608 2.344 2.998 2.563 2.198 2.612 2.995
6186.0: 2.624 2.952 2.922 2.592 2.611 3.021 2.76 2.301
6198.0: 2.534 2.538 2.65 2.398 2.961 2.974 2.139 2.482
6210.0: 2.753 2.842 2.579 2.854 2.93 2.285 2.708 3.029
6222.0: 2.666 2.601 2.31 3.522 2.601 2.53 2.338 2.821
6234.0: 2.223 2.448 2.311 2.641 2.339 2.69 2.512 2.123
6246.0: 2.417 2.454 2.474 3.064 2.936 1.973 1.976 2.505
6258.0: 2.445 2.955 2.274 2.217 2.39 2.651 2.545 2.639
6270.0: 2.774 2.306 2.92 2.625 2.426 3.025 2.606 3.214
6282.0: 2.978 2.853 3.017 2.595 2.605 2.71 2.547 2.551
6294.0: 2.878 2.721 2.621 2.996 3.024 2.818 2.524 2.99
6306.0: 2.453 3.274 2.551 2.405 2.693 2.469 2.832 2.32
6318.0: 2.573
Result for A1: 0.09 mag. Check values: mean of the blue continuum 2.88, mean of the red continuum 2.81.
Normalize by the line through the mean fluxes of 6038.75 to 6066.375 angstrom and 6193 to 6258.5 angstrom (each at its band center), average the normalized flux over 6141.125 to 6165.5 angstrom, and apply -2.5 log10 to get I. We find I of 0.063 mag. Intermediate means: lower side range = 2.8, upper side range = 2.58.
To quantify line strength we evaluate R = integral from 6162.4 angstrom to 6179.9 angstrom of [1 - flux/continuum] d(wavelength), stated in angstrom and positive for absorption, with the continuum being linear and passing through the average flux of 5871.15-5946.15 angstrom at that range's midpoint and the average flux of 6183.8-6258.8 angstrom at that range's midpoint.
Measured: 1.5 angstrom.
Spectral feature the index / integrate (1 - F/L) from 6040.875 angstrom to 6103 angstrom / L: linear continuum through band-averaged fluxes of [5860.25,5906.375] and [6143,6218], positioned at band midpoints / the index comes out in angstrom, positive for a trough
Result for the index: -5.0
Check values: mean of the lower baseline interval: 2.74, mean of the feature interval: 2.85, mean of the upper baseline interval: 2.58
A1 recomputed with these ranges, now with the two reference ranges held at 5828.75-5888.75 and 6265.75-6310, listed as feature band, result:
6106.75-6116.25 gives 0.062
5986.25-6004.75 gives 0.100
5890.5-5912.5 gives 0.042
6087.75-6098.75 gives 0.033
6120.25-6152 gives 0.070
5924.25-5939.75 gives -0.055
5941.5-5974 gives 0.062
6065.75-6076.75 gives -0.029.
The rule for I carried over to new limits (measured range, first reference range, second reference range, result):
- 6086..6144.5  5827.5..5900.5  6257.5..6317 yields 0.032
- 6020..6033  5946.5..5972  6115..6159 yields -0.098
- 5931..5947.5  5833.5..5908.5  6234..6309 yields -0.022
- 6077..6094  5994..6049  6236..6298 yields -0.139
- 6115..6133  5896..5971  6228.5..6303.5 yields 0.010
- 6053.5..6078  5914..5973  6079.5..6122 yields -0.016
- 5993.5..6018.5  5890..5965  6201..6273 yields 0.068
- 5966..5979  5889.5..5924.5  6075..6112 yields -0.006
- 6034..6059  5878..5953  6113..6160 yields -0.068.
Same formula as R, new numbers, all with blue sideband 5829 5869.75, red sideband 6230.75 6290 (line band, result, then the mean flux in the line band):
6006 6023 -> 1.3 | 2.57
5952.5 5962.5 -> 0.4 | 2.74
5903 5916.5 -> 0.5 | 2.79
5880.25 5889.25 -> 0.6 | 2.7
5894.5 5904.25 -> 0.9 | 2.64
